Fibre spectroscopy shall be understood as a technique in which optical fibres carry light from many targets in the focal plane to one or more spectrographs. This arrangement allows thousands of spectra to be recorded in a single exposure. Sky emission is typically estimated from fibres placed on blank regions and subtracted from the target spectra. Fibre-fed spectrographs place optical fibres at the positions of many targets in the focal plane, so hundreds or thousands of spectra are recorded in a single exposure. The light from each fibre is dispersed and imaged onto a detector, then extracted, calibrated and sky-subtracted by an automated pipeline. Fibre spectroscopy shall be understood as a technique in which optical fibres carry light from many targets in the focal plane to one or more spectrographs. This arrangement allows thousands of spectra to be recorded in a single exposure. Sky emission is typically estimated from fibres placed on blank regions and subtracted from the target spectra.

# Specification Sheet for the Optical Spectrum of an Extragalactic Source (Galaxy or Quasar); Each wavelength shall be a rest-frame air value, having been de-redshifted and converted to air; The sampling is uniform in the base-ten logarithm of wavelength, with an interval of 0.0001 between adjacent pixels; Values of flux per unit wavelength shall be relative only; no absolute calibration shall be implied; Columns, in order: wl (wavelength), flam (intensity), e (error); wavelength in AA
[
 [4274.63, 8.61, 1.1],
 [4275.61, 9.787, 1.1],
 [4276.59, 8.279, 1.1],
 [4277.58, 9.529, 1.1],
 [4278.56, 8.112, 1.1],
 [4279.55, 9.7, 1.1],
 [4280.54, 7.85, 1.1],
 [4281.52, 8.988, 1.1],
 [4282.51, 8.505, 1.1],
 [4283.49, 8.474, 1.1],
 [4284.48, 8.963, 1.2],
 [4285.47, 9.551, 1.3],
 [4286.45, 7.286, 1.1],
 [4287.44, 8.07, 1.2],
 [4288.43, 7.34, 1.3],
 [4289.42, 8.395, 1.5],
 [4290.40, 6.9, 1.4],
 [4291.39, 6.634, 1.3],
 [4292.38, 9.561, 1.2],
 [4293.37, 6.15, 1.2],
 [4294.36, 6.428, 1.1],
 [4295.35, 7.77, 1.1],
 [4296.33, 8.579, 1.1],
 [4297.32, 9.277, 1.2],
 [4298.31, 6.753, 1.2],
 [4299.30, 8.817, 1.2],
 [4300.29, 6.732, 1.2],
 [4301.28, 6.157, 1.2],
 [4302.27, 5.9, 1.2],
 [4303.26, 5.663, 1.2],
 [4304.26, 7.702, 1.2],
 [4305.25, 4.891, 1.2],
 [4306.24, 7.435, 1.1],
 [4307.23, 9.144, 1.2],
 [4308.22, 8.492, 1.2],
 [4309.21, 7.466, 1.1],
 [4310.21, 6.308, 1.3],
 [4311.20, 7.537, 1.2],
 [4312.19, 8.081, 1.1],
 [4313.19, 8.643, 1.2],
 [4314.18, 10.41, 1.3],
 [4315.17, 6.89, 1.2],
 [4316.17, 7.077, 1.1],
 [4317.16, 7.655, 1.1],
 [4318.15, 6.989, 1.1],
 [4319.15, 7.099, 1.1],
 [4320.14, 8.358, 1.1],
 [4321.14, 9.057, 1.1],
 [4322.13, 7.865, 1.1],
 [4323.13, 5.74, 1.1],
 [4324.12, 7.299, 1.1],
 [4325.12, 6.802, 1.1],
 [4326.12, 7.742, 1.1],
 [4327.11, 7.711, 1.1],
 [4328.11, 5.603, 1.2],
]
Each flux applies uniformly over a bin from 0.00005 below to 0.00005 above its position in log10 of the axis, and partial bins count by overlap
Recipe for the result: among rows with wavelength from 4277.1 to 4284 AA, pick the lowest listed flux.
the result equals 7.85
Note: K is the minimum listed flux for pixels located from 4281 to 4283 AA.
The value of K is 8.505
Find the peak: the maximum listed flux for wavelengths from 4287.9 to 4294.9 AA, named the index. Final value 9.561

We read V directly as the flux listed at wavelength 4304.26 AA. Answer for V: 7.702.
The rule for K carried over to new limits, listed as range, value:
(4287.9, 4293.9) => 6.15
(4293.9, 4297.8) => 6.428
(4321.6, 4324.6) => 5.74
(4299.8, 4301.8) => 6.157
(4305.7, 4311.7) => 6.308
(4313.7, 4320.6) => 6.89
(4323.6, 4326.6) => 6.802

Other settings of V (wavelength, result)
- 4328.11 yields 5.603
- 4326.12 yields 7.742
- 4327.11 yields 7.711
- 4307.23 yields 9.144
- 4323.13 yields 5.74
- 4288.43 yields 7.34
